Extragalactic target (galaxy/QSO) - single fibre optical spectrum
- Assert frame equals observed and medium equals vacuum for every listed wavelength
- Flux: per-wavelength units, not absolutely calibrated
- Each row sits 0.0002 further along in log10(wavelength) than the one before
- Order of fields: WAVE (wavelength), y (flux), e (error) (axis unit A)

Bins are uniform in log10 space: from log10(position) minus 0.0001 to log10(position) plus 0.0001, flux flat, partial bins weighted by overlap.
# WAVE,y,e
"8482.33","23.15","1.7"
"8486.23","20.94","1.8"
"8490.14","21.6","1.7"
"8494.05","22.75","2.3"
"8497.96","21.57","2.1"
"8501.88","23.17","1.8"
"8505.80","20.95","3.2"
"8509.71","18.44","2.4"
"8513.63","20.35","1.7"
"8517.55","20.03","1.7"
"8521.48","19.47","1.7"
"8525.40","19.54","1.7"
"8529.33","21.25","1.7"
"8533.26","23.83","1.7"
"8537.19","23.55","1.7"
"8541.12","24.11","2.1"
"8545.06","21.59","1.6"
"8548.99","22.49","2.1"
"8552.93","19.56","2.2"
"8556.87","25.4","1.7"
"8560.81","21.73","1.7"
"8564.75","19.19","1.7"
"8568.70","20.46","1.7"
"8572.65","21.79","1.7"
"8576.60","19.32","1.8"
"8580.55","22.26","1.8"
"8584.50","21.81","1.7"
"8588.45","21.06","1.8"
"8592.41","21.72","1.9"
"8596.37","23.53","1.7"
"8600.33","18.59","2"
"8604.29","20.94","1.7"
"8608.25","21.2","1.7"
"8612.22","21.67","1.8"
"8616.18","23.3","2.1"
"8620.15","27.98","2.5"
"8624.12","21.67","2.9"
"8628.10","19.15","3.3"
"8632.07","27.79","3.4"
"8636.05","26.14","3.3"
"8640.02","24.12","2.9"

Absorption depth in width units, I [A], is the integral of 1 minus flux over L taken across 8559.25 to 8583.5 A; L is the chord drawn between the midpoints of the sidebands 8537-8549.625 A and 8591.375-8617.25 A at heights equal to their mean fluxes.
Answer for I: 1.56 A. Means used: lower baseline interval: 22.9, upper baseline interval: 21.5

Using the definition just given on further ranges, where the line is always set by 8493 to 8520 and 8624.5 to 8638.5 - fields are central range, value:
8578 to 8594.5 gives 0.9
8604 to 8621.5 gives 0.4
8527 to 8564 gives -0.9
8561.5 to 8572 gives 1.0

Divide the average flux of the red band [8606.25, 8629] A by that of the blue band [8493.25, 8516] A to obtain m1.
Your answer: 1.07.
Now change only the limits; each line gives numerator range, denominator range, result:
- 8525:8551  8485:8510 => 1.04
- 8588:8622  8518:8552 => 1.02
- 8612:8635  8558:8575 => 1.14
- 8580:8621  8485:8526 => 1.06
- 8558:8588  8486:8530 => 1.01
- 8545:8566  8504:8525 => 1.10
